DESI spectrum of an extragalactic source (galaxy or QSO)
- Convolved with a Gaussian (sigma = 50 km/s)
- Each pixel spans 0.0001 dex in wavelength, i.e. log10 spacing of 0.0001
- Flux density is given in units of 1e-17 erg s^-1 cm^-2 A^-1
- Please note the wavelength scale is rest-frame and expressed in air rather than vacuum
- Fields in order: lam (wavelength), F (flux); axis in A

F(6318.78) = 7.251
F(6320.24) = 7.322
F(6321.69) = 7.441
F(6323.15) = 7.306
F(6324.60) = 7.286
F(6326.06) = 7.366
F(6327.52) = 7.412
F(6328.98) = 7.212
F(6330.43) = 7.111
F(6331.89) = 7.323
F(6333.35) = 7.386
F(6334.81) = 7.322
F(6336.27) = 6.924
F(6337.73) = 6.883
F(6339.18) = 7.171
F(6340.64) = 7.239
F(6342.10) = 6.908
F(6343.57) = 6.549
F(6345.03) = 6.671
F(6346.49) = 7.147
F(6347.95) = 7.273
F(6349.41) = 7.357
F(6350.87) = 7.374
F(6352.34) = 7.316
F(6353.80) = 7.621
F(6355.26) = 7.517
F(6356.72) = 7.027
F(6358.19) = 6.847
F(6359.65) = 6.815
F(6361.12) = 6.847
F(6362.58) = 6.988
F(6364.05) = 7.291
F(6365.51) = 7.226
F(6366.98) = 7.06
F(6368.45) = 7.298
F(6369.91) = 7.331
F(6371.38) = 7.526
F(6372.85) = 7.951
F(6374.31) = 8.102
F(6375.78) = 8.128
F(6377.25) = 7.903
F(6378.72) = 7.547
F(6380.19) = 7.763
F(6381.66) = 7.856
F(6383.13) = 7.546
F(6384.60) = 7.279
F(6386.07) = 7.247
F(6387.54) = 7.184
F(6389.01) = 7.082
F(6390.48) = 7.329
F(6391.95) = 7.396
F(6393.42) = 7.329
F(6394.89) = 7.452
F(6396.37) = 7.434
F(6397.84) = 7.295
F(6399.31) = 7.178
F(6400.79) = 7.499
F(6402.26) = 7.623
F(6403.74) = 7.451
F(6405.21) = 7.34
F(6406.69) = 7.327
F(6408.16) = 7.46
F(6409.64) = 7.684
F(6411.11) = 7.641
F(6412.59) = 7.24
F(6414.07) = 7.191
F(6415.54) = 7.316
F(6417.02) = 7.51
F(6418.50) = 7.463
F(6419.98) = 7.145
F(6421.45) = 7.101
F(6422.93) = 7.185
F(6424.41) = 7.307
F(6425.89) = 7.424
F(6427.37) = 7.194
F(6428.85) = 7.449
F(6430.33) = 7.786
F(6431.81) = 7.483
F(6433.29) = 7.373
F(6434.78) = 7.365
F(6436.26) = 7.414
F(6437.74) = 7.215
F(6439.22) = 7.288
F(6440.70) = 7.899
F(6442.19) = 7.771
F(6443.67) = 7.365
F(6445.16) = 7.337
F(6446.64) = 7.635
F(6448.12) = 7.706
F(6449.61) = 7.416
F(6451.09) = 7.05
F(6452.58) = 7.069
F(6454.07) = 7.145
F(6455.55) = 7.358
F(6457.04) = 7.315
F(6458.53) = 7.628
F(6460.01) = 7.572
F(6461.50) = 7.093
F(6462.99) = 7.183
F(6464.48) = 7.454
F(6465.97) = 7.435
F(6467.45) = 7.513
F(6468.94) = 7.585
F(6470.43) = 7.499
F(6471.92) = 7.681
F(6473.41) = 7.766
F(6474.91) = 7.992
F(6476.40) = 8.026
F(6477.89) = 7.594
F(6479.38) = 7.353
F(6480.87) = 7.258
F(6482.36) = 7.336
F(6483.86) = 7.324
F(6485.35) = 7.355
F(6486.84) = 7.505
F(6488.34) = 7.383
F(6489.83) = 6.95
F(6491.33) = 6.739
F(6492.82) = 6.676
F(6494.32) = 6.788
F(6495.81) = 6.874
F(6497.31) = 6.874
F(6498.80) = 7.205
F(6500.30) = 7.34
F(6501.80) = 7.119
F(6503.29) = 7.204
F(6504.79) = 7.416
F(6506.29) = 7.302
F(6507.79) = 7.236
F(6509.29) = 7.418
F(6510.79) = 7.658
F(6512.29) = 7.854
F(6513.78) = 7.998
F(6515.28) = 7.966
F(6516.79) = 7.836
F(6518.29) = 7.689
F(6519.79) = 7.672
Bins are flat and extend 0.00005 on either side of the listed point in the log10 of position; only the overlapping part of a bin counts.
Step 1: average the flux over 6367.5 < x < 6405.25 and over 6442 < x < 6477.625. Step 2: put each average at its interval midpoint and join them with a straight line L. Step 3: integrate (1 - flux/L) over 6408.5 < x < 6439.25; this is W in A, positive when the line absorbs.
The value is 0.5 A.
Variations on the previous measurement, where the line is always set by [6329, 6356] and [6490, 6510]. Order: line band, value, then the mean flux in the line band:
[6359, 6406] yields -1.7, 7.42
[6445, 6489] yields -2.2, 7.45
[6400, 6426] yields -0.9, 7.38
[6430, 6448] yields -0.9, 7.5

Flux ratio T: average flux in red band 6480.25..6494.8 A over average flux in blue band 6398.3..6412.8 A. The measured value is 1.0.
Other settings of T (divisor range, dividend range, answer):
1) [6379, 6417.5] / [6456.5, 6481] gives 1.02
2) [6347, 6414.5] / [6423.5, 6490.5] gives 1.01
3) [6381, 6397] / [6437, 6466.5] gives 1.00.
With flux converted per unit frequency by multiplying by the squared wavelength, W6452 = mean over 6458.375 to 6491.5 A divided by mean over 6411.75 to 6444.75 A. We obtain 1.0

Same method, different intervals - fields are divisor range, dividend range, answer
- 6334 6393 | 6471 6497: 1.04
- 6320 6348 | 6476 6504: 1.06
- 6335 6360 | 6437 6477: 1.09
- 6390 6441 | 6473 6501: 1.01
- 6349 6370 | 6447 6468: 1.06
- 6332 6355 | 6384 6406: 1.04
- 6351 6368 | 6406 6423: 1.05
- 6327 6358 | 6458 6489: 1.09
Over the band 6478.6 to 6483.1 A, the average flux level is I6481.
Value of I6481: 7.33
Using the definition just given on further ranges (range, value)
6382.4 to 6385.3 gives 7.41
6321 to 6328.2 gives 7.36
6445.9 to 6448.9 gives 7.67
